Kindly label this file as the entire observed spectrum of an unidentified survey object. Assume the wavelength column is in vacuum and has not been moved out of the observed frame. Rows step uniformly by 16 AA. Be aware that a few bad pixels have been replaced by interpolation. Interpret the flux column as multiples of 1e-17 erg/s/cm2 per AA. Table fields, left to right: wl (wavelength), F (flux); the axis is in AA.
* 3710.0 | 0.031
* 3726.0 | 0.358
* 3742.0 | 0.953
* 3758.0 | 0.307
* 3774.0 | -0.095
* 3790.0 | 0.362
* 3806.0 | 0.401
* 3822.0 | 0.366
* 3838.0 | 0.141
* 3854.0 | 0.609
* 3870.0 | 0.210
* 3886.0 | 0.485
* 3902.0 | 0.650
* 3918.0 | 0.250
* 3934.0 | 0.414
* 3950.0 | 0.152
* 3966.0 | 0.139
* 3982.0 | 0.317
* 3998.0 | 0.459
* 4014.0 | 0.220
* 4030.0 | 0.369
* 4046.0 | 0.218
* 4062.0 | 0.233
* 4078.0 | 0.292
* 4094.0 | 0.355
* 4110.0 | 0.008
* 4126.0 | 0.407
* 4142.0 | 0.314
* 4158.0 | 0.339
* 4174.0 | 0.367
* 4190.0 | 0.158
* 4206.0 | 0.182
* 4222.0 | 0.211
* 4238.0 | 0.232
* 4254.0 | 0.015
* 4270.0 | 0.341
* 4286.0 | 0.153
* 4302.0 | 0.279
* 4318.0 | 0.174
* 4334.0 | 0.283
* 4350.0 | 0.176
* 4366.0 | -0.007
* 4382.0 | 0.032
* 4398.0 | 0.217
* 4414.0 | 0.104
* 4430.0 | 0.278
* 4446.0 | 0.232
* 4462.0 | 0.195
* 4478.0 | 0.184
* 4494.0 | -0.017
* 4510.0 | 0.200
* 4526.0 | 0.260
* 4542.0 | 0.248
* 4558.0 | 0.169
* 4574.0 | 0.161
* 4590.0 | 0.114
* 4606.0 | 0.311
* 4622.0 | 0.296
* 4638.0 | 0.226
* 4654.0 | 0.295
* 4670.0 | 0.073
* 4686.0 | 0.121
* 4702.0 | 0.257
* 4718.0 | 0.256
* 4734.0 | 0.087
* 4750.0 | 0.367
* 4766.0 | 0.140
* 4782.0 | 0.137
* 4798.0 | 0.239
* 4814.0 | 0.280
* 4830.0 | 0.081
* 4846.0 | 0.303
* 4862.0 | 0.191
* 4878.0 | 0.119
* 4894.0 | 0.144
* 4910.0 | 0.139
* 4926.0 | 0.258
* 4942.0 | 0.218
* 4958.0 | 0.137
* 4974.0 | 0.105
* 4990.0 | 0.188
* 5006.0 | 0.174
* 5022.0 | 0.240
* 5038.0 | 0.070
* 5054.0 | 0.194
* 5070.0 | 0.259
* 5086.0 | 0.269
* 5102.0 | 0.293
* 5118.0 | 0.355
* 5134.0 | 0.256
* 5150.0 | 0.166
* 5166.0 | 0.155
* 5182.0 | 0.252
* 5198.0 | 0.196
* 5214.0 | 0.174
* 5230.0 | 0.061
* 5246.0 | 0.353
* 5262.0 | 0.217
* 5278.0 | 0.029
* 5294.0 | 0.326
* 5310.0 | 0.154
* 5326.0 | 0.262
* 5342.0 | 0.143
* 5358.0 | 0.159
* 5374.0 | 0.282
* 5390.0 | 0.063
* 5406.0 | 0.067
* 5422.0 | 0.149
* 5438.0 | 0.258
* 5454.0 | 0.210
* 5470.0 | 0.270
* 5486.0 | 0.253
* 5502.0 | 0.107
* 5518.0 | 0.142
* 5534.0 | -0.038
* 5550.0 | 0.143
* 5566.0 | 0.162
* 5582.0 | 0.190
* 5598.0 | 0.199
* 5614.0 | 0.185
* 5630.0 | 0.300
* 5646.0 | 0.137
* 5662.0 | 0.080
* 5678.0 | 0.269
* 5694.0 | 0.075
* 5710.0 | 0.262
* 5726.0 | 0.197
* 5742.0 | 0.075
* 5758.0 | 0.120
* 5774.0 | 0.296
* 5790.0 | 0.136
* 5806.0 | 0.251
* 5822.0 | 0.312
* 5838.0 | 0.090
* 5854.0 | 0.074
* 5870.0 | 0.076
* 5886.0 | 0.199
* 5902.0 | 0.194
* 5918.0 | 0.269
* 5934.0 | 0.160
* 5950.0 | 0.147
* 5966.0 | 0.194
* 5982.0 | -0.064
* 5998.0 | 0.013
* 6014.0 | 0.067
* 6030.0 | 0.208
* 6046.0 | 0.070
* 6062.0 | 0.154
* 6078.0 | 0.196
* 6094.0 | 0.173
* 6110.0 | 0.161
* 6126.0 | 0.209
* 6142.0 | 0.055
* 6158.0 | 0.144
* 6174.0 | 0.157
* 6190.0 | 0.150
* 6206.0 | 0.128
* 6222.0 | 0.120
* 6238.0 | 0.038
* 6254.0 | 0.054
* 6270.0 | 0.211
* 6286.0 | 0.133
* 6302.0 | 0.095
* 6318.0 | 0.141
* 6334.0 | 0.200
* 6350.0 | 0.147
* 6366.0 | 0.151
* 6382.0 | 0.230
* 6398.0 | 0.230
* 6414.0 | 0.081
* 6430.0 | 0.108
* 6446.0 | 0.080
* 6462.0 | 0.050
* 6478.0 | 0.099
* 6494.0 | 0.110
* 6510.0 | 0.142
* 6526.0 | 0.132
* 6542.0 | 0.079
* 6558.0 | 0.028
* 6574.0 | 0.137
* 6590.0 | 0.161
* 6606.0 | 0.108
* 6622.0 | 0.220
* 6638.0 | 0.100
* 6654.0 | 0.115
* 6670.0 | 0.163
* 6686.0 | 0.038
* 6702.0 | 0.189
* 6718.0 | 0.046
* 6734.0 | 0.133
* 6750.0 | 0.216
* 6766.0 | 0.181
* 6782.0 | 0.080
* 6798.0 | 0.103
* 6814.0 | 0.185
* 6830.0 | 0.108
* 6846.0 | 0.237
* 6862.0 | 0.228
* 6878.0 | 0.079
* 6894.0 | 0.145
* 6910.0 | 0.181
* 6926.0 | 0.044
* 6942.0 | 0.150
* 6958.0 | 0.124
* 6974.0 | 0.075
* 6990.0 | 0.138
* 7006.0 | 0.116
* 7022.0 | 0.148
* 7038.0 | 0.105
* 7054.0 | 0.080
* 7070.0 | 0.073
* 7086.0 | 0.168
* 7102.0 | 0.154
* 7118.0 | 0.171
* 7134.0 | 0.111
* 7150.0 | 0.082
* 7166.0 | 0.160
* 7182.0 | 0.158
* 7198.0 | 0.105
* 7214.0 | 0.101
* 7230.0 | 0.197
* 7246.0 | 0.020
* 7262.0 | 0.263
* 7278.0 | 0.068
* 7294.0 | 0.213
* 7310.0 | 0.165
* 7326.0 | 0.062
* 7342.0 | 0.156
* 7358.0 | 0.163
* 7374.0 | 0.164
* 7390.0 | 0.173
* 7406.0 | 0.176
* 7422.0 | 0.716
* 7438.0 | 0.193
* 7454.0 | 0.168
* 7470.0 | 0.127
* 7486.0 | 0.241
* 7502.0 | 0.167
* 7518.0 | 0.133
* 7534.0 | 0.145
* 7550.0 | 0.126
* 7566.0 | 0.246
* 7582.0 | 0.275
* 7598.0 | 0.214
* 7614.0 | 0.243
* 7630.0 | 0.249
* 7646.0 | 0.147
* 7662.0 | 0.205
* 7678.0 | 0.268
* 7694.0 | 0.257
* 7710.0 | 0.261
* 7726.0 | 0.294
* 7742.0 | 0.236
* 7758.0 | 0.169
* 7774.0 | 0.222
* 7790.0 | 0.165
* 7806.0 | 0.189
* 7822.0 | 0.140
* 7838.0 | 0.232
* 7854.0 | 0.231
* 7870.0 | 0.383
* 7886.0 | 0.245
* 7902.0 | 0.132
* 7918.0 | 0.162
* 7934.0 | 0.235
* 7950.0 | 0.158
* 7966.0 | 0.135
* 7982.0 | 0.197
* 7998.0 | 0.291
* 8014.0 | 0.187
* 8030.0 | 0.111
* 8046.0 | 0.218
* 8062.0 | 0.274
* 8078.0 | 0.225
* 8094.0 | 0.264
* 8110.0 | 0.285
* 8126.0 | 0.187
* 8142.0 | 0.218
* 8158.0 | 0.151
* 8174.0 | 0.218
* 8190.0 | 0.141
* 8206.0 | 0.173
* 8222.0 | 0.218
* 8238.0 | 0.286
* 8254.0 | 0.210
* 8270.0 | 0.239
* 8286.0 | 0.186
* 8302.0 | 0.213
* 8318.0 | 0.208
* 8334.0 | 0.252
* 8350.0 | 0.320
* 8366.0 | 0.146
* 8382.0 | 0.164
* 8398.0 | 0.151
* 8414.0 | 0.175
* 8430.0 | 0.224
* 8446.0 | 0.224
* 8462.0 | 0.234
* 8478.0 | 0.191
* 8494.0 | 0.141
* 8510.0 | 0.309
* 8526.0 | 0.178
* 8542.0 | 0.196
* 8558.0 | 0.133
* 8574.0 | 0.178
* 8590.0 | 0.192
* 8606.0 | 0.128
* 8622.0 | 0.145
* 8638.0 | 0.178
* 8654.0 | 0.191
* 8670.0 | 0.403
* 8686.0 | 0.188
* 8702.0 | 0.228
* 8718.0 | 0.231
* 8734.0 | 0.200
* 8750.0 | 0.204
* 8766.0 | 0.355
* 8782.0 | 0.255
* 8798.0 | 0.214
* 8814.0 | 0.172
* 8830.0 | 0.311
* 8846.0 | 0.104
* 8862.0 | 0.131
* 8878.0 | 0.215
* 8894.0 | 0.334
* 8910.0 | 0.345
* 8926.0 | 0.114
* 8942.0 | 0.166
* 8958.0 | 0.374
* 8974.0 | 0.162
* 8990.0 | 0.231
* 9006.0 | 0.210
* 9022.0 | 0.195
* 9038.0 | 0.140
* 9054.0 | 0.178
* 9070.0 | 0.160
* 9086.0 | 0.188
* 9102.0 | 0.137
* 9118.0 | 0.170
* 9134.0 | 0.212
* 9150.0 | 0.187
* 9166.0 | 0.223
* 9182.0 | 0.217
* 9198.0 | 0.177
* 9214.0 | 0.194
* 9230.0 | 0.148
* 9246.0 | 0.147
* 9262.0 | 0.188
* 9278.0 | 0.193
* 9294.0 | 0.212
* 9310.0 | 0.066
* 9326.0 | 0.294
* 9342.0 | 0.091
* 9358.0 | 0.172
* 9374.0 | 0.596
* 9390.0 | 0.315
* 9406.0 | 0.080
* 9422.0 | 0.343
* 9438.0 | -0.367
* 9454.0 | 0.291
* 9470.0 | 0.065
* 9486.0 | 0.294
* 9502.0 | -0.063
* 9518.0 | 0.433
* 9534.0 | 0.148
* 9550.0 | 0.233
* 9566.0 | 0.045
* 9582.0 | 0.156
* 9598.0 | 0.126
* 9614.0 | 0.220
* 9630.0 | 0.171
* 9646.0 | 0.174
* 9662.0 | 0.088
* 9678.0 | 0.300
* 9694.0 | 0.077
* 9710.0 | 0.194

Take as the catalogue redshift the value 0.99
